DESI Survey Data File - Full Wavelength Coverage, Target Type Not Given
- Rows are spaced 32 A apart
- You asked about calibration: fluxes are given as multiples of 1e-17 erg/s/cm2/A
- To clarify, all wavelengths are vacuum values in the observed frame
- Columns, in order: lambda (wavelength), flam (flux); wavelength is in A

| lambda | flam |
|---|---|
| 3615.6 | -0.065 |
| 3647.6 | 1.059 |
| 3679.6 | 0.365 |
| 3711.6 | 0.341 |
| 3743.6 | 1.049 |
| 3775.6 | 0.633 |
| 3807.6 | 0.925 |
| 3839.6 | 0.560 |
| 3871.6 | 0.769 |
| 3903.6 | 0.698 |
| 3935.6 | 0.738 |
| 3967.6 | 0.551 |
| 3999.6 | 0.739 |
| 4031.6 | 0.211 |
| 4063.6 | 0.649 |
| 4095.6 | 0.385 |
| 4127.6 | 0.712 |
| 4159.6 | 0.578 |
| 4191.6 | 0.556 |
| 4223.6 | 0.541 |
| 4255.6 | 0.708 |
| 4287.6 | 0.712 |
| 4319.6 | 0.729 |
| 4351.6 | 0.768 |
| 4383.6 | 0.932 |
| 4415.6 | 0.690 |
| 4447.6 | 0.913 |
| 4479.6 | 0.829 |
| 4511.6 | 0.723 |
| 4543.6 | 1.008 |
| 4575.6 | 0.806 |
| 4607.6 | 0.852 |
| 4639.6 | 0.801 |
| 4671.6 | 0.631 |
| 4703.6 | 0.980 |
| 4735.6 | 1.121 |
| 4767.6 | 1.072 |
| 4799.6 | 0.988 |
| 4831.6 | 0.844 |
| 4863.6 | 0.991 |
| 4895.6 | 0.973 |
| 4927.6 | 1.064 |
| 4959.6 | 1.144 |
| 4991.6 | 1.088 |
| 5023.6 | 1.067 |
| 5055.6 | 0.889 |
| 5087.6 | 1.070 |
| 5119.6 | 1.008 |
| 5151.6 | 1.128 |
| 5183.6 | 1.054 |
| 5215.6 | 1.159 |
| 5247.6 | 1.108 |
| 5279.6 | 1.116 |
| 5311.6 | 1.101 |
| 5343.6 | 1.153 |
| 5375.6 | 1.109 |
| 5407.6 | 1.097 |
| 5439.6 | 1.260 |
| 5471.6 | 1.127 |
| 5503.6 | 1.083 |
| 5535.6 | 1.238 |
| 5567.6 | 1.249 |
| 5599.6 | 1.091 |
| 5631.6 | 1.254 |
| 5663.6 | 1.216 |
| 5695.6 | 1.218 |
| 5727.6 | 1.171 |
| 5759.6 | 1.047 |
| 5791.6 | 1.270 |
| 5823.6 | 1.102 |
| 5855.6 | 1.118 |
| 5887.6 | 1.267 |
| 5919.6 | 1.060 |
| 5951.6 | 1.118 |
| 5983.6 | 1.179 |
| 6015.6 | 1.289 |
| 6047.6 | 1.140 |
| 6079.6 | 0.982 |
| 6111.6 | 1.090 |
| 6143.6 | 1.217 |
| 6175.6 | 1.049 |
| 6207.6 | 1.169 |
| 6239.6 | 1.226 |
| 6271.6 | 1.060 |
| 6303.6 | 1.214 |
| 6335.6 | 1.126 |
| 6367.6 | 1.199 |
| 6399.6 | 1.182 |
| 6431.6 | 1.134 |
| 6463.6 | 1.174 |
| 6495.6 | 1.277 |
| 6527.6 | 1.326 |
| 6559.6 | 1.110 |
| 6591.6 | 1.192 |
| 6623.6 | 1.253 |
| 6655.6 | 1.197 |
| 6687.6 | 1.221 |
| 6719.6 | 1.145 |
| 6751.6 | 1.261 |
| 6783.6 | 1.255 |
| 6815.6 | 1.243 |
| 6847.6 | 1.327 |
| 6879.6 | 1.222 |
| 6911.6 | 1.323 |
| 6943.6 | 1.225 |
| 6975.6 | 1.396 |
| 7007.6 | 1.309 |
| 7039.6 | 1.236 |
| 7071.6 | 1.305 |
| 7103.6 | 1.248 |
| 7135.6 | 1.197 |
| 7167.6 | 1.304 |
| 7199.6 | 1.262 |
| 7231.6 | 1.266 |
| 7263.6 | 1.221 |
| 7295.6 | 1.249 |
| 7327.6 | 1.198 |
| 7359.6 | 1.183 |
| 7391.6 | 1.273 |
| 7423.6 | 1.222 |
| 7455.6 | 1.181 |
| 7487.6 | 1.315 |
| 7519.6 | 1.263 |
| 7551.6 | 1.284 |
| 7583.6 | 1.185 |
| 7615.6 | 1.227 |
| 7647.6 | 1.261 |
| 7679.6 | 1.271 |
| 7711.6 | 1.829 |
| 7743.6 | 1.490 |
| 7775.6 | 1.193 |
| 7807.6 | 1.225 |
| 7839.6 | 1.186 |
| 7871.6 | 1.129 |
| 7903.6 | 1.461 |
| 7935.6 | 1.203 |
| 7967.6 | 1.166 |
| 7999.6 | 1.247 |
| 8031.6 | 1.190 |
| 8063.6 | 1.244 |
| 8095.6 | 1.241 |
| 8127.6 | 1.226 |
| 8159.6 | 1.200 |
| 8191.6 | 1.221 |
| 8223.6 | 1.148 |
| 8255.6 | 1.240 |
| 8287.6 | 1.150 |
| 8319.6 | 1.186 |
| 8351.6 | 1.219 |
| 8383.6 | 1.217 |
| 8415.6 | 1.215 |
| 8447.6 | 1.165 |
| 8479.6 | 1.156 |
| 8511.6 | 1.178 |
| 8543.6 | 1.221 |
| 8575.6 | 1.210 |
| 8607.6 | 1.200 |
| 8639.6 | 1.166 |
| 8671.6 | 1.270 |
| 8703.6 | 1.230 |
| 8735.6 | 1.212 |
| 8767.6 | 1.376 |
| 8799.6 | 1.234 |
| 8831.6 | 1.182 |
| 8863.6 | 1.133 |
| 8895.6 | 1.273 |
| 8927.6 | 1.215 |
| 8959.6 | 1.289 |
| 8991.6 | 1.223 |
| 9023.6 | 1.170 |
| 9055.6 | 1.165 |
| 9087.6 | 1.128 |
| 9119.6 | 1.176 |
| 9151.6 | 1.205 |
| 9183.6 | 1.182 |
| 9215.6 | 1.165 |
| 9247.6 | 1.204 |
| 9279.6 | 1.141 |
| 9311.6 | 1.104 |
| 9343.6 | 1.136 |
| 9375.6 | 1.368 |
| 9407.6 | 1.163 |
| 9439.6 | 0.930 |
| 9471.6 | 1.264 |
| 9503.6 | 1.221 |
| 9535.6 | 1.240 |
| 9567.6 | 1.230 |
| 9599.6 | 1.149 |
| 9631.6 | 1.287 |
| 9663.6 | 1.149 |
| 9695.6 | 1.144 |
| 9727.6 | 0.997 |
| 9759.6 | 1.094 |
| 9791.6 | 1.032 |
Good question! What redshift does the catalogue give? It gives 0.175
